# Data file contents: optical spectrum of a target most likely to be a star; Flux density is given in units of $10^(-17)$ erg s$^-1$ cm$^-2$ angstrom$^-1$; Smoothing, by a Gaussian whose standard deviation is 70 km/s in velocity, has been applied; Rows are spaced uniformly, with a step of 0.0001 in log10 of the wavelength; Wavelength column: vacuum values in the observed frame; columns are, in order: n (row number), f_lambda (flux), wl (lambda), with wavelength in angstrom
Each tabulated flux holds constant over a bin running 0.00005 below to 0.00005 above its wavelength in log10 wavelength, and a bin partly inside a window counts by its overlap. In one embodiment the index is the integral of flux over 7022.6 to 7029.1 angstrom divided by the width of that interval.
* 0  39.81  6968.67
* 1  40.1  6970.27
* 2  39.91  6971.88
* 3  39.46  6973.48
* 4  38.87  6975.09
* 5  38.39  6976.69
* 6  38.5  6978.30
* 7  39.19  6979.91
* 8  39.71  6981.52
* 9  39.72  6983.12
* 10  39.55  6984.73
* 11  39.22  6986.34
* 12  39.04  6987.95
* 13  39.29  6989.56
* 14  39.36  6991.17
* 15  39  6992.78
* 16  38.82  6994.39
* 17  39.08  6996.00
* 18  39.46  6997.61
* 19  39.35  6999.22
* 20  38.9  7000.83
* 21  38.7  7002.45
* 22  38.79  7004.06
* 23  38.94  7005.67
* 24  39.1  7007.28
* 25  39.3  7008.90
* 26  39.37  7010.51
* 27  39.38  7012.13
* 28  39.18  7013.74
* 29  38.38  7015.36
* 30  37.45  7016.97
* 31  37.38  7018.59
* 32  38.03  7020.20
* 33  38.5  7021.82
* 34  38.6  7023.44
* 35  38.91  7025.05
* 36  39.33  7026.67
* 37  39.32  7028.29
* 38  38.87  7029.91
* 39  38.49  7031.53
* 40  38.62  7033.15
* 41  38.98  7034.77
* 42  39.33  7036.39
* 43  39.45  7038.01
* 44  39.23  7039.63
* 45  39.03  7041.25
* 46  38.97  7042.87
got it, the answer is 39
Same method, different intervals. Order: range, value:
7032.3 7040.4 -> 39.1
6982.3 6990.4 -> 39.4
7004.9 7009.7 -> 39.1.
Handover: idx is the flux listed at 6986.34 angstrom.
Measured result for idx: 39.22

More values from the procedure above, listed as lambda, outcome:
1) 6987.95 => 39.04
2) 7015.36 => 38.38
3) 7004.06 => 38.79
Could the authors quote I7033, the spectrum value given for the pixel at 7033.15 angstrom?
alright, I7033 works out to 38.62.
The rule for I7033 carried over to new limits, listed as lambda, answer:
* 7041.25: 39.03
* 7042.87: 38.97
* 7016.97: 37.45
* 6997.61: 39.46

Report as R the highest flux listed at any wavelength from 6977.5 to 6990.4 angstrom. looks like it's 39.72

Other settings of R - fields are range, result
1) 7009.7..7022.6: 39.38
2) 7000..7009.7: 39.3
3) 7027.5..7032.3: 39.32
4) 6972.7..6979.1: 39.46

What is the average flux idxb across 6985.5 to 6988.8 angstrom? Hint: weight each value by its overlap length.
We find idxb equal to 39.1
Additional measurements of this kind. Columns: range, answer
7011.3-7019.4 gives 38.4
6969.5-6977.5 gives 39.3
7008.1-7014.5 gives 39.3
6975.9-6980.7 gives 38.6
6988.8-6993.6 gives 39.2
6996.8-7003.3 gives 39.1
